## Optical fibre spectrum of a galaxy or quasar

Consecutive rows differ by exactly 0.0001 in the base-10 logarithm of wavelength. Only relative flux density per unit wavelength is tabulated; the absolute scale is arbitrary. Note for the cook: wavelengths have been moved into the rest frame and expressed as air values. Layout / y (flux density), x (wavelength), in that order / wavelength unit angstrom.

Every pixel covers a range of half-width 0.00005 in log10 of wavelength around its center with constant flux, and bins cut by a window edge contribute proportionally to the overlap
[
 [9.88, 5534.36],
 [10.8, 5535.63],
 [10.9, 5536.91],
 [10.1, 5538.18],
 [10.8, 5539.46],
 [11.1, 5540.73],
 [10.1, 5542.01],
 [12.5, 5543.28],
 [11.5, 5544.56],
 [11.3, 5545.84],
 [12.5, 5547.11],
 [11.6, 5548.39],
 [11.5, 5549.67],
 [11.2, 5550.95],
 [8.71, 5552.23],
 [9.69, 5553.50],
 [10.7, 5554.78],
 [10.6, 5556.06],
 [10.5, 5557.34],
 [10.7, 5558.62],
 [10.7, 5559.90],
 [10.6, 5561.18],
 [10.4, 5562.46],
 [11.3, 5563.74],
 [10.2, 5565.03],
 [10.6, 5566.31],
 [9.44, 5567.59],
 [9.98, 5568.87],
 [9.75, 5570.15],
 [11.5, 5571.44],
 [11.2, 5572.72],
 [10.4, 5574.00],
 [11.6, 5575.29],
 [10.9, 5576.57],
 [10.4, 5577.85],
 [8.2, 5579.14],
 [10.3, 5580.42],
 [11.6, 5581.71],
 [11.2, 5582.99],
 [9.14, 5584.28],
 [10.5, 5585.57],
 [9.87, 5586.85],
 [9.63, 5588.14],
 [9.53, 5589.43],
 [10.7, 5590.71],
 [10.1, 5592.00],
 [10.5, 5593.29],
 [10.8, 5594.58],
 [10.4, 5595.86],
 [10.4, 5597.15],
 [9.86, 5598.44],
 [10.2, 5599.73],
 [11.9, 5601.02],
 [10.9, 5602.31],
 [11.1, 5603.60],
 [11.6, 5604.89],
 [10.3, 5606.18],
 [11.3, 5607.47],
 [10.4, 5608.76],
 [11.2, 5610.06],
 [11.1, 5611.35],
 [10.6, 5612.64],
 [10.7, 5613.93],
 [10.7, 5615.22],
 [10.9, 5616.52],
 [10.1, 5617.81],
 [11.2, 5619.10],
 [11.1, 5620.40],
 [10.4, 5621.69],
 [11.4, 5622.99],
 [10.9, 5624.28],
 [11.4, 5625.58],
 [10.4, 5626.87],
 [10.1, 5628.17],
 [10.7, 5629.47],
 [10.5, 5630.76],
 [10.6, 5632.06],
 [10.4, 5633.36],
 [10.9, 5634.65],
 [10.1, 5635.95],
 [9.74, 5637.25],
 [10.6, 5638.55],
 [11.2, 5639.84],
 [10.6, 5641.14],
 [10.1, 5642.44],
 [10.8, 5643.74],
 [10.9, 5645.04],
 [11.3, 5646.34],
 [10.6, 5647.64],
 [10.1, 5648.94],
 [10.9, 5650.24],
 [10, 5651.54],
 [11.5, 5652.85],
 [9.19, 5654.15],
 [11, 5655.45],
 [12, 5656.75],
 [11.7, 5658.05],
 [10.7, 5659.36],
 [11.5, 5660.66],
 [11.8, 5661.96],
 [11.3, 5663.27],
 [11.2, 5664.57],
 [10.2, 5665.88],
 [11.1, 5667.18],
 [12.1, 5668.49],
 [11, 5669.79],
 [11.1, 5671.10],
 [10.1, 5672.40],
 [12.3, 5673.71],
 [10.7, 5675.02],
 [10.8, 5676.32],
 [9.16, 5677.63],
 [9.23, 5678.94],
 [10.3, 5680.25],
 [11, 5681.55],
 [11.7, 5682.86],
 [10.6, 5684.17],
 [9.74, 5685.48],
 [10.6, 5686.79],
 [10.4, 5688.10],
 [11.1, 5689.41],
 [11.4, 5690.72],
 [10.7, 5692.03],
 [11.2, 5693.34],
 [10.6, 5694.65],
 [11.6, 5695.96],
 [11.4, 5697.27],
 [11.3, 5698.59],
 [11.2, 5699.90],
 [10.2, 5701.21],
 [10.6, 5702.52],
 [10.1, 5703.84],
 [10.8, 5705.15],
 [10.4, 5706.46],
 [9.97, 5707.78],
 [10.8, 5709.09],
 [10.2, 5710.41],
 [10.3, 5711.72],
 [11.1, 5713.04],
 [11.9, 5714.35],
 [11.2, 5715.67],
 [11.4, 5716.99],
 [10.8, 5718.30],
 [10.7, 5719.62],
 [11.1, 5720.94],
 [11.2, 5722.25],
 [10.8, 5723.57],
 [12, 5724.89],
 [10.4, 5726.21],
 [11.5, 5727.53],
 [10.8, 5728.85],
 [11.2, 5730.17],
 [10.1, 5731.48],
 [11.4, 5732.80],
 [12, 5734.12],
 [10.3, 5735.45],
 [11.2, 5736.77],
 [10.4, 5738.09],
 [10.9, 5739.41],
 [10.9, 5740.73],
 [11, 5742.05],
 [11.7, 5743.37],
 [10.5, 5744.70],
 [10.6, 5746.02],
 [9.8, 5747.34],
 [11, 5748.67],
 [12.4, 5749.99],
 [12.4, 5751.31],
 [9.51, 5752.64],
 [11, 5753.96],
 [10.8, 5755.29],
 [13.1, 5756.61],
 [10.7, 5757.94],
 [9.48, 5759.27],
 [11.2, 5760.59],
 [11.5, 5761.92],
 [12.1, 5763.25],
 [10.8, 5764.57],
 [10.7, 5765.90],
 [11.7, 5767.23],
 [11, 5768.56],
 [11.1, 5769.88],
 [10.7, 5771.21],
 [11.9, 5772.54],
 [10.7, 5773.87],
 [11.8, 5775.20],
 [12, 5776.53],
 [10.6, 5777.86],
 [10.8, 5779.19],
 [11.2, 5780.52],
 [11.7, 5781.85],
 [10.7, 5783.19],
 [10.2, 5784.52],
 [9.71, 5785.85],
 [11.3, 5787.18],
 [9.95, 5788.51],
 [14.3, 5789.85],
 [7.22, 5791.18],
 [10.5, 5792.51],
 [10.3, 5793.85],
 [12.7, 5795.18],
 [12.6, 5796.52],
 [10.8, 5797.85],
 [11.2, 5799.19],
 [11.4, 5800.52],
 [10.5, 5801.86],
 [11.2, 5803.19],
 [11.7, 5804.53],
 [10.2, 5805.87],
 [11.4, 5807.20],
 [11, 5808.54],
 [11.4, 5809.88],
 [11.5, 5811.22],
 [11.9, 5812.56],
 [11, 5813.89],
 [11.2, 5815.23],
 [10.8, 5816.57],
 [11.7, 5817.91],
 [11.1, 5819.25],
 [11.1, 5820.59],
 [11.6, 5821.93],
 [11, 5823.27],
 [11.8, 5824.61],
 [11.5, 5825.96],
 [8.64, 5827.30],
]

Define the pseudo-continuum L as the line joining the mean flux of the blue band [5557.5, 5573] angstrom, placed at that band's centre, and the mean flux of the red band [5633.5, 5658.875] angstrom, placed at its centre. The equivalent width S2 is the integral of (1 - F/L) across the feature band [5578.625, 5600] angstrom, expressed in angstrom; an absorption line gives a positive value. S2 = 0.8 angstrom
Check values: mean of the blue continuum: 10.5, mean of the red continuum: 10.7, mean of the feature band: 10.2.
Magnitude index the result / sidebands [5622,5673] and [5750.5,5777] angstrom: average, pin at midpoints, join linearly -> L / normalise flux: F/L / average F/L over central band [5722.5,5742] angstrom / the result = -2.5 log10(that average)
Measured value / 0.010 mag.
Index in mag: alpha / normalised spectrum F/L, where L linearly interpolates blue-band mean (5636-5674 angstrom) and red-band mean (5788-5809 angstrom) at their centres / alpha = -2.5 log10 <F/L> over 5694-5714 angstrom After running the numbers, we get 0.02 mag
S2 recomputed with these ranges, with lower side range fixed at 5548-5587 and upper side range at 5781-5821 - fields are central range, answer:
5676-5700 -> 0.1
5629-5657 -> 0.2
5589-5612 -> -0.3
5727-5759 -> -0.3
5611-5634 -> -0.2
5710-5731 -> -0.3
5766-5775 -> -0.2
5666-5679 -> -0.1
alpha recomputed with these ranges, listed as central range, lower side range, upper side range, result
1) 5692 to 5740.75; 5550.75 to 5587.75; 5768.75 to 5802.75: -0.01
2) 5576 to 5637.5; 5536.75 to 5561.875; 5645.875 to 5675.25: 0.04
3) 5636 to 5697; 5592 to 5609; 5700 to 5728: 0.00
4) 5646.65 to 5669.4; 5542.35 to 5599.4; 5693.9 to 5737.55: -0.02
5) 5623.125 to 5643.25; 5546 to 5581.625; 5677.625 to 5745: 0.01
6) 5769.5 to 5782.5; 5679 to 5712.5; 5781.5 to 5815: -0.03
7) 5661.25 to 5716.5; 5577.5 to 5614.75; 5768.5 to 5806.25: -0.01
